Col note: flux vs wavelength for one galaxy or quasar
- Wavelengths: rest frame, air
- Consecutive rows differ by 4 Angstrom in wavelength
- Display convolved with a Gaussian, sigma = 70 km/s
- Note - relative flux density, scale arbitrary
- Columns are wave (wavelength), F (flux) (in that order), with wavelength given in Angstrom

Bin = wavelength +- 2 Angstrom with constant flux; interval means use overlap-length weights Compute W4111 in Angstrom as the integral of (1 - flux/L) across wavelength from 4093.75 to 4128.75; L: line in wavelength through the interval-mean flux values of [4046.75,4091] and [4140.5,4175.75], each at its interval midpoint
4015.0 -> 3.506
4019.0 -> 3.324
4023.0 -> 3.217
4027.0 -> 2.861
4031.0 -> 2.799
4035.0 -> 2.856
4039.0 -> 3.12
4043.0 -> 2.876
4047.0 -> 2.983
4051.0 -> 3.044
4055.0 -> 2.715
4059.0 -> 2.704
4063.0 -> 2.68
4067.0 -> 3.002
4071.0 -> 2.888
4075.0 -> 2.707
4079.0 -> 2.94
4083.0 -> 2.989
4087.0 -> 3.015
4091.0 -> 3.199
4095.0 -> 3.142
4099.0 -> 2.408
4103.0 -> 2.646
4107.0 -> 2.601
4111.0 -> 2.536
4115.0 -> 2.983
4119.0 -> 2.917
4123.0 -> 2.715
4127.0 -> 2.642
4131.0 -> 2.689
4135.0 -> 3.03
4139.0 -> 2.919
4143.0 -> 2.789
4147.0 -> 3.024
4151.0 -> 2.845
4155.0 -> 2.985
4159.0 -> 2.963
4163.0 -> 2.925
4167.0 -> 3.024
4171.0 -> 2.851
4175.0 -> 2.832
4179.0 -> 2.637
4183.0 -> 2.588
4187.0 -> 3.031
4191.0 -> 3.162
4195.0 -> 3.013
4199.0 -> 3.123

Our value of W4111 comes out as 2.2 Angstrom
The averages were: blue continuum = 2.89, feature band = 2.72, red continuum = 2.92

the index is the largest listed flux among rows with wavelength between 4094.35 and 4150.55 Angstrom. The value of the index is 3.142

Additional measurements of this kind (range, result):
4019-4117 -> 3.324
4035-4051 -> 3.12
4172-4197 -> 3.162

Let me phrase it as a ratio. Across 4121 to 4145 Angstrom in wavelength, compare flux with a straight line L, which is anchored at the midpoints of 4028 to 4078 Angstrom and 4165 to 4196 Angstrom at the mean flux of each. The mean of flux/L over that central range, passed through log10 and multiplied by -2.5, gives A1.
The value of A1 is 0.03 mag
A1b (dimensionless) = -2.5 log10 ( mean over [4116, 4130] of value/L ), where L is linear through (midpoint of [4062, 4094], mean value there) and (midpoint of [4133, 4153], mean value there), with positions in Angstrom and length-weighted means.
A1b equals 0.060 mag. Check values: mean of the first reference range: 2.94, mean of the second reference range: 2.92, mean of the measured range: 2.77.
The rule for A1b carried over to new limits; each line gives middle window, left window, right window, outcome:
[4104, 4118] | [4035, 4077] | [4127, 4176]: 0.07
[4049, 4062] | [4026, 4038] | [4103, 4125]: 0.01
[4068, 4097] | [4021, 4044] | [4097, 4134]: -0.07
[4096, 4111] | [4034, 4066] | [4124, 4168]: 0.12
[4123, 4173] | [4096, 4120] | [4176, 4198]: -0.03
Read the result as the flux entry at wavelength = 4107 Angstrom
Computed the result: 2.601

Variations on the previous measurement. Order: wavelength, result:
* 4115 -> 2.983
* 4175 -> 2.832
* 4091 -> 3.199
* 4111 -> 2.536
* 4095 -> 3.142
